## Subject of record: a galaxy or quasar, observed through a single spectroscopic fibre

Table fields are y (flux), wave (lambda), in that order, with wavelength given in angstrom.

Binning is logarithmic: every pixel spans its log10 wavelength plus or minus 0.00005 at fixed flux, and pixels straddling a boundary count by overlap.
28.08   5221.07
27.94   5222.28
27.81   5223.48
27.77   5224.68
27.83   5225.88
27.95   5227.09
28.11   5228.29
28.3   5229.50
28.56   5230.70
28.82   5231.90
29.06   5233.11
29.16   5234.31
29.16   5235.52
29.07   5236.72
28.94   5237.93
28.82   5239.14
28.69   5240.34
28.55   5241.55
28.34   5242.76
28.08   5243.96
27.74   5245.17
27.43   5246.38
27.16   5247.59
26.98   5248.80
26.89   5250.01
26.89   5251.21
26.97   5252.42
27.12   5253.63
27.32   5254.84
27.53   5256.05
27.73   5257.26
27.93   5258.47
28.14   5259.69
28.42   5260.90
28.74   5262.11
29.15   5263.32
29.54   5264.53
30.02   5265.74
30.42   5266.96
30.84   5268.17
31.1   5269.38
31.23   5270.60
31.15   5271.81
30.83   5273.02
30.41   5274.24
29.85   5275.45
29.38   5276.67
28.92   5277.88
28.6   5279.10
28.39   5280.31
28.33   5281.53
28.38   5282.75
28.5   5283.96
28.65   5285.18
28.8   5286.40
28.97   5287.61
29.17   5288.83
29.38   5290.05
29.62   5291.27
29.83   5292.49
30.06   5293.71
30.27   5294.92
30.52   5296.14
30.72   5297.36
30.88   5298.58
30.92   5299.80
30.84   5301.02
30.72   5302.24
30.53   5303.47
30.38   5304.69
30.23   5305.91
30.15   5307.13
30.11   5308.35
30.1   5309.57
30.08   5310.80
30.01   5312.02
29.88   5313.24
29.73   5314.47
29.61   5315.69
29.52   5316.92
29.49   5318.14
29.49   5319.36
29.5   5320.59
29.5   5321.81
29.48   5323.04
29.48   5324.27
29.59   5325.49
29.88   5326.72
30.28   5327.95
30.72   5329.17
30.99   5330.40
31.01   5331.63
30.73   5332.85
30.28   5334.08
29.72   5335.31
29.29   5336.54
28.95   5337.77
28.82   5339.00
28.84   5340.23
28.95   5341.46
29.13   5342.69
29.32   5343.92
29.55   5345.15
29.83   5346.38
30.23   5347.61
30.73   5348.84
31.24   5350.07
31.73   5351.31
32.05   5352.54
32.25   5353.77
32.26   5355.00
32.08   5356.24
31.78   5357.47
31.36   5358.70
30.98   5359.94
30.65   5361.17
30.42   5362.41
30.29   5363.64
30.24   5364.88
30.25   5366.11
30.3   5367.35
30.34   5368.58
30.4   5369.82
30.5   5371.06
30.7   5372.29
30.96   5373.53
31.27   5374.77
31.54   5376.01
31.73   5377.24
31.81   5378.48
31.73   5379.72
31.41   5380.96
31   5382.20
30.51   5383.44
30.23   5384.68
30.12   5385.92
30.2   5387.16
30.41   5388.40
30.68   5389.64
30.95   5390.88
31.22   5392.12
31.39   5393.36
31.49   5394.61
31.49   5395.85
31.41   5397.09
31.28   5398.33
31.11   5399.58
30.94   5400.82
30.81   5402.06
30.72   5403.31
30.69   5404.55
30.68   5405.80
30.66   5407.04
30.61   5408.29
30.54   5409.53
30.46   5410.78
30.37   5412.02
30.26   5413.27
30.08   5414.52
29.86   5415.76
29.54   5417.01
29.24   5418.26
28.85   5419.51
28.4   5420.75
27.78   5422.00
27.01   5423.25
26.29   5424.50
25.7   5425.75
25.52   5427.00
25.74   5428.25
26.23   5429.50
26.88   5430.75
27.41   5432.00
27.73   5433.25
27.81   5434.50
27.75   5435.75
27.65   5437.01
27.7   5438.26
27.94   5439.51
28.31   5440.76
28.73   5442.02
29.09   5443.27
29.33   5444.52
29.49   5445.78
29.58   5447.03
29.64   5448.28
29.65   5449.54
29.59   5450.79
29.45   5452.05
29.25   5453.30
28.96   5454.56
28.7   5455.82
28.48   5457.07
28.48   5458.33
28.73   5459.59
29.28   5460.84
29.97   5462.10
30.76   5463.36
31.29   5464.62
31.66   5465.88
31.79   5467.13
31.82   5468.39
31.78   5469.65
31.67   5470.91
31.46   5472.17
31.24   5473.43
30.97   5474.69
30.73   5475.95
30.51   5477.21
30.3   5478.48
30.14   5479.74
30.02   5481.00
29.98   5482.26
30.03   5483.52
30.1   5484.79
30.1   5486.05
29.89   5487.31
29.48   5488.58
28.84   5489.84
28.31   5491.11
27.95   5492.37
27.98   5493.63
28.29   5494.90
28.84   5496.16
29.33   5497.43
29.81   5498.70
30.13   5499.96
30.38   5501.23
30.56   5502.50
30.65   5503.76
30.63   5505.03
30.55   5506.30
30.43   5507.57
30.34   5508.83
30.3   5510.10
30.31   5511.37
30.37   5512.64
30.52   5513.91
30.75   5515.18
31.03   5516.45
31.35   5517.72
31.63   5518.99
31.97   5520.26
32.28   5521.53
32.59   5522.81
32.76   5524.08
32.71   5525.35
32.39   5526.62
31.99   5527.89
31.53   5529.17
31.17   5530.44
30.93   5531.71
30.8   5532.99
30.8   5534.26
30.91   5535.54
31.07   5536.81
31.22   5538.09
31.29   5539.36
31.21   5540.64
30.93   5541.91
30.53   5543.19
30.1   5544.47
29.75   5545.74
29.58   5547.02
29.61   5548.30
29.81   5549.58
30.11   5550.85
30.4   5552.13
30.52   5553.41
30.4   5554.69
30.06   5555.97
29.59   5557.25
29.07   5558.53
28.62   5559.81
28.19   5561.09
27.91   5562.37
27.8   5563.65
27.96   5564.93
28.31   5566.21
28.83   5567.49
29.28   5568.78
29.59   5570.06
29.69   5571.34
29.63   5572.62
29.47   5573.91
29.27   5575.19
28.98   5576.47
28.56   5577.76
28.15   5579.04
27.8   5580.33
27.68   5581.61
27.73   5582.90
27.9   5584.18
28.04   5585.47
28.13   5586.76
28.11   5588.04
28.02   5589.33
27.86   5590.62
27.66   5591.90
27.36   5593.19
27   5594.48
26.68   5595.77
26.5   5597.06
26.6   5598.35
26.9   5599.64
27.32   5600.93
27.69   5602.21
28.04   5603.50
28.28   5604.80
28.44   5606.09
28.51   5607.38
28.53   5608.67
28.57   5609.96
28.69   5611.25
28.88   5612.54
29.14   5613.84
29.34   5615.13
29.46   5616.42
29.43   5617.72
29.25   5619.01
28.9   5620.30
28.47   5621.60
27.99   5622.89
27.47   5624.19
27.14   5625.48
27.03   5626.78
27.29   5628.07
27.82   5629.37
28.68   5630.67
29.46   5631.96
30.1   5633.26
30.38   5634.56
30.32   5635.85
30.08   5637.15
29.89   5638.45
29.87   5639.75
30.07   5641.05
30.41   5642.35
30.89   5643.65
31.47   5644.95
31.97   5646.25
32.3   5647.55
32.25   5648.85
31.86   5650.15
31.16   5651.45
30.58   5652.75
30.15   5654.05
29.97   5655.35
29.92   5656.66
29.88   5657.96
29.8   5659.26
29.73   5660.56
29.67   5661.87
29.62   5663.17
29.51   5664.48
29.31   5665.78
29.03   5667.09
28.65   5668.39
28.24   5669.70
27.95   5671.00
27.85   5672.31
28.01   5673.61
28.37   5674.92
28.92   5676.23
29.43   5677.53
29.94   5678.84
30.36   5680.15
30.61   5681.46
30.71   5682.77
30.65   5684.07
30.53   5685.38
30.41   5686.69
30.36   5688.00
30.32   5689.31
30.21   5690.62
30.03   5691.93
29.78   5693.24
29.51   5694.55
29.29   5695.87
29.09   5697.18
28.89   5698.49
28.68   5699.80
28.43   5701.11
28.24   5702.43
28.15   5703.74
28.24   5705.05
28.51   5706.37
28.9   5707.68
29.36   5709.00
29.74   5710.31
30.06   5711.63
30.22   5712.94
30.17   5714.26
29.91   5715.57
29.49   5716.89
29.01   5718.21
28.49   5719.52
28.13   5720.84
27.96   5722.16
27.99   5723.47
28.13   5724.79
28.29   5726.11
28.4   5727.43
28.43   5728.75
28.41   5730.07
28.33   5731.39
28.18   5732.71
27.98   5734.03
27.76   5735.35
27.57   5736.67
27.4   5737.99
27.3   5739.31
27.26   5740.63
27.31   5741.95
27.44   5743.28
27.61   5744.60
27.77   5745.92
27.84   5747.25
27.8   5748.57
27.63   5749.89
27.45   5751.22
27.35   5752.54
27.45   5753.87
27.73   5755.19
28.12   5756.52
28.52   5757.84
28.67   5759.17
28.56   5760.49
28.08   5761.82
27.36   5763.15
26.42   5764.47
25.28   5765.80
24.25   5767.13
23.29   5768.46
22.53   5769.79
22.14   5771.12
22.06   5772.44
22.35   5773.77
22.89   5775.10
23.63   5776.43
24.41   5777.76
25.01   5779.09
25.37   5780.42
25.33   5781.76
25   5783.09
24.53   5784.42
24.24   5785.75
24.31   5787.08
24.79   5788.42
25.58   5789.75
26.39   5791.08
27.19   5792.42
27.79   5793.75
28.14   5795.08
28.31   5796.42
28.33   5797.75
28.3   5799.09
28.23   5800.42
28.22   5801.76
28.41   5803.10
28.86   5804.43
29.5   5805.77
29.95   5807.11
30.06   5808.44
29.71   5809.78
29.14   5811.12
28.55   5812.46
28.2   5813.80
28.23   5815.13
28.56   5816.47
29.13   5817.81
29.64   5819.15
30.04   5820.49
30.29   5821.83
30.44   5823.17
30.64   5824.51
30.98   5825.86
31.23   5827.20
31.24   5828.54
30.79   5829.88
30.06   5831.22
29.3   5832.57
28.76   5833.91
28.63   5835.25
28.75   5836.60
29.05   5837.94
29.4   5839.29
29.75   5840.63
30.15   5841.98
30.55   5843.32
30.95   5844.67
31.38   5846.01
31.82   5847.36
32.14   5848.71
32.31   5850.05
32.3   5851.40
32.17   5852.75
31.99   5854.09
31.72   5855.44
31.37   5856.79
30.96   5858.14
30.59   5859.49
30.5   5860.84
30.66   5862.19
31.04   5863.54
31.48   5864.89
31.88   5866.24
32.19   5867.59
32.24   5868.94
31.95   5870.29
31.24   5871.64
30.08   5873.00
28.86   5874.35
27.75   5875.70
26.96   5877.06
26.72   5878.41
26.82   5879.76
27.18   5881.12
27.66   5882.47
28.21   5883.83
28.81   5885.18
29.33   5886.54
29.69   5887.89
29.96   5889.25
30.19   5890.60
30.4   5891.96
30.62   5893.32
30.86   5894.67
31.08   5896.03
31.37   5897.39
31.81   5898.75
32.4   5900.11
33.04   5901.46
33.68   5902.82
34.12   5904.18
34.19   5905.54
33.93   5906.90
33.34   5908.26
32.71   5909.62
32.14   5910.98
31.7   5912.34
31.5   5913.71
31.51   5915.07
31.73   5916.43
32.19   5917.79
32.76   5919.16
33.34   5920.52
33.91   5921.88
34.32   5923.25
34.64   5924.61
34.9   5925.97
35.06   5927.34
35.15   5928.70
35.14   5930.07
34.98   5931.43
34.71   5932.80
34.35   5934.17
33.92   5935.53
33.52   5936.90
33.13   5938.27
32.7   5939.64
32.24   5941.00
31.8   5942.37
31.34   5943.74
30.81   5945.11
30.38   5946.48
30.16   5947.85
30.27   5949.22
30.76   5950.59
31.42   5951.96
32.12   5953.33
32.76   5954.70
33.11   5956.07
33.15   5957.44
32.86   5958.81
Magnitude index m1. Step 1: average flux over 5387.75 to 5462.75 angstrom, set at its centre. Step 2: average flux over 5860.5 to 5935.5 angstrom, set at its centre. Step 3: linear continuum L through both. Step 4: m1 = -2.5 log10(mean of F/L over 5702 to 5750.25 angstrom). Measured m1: 0.09 mag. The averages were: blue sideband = 29.2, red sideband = 31.7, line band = 28.4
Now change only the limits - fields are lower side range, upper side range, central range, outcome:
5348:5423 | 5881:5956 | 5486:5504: 0.06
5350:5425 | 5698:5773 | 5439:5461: 0.04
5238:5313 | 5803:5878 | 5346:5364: -0.07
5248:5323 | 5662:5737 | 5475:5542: -0.05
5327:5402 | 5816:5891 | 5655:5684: 0.04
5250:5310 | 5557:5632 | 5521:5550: -0.10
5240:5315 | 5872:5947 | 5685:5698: 0.03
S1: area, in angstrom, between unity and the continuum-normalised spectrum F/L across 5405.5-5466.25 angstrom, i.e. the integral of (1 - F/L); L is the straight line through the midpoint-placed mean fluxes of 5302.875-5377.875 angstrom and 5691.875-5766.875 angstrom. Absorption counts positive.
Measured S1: 2.04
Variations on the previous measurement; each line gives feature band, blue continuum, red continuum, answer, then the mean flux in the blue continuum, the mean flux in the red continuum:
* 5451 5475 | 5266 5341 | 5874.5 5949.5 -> 0.1 angstrom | 29.9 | 31.8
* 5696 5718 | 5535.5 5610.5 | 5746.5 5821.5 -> -1.2 angstrom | 28.8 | 26.9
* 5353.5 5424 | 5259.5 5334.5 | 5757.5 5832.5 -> -2.9 angstrom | 29.9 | 27.3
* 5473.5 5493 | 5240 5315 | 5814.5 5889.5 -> -0.2 angstrom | 29.2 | 30.1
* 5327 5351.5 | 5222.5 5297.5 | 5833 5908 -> -0.8 angstrom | 28.8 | 30.6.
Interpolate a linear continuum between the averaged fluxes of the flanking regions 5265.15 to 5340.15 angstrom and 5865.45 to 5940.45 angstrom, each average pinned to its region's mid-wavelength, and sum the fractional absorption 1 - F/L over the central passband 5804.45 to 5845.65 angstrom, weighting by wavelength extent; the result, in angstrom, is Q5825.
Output 2.39 angstrom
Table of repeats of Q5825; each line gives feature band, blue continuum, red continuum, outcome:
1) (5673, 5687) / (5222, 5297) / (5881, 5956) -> 0.5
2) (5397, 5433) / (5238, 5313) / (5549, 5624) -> -0.2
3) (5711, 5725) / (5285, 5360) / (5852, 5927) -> 0.8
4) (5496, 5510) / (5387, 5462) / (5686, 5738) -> -0.5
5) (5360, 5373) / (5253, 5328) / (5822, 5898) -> -0.3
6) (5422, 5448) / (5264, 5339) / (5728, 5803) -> 1.2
